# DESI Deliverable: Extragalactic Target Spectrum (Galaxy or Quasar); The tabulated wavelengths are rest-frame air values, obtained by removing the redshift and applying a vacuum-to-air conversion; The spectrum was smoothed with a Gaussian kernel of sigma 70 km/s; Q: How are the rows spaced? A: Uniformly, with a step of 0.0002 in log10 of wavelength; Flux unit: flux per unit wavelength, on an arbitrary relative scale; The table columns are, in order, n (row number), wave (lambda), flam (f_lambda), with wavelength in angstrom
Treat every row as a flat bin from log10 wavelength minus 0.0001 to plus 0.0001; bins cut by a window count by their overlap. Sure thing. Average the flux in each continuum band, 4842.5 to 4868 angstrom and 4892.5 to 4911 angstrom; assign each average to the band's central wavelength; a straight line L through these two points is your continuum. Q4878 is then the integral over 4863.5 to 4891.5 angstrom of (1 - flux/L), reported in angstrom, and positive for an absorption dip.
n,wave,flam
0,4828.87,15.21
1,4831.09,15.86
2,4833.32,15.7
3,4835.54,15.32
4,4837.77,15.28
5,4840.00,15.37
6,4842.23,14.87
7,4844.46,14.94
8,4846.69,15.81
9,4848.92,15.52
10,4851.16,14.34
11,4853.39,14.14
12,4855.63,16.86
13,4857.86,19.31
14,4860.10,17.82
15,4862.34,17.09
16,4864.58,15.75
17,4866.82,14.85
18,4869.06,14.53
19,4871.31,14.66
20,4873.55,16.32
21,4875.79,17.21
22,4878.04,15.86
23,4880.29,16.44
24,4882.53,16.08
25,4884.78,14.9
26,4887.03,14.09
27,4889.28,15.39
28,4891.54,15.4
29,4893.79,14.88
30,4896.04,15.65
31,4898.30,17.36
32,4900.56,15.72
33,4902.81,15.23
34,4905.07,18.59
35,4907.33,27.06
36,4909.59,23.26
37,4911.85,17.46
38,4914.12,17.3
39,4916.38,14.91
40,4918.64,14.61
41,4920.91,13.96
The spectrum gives 2.70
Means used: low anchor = 16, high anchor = 18.4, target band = 15.5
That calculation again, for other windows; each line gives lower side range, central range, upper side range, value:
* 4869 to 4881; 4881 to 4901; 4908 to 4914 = 2.6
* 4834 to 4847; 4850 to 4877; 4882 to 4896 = -1.6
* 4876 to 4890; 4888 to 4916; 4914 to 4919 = -3.9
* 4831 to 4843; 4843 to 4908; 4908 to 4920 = 1.6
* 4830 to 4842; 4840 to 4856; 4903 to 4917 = 1.0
